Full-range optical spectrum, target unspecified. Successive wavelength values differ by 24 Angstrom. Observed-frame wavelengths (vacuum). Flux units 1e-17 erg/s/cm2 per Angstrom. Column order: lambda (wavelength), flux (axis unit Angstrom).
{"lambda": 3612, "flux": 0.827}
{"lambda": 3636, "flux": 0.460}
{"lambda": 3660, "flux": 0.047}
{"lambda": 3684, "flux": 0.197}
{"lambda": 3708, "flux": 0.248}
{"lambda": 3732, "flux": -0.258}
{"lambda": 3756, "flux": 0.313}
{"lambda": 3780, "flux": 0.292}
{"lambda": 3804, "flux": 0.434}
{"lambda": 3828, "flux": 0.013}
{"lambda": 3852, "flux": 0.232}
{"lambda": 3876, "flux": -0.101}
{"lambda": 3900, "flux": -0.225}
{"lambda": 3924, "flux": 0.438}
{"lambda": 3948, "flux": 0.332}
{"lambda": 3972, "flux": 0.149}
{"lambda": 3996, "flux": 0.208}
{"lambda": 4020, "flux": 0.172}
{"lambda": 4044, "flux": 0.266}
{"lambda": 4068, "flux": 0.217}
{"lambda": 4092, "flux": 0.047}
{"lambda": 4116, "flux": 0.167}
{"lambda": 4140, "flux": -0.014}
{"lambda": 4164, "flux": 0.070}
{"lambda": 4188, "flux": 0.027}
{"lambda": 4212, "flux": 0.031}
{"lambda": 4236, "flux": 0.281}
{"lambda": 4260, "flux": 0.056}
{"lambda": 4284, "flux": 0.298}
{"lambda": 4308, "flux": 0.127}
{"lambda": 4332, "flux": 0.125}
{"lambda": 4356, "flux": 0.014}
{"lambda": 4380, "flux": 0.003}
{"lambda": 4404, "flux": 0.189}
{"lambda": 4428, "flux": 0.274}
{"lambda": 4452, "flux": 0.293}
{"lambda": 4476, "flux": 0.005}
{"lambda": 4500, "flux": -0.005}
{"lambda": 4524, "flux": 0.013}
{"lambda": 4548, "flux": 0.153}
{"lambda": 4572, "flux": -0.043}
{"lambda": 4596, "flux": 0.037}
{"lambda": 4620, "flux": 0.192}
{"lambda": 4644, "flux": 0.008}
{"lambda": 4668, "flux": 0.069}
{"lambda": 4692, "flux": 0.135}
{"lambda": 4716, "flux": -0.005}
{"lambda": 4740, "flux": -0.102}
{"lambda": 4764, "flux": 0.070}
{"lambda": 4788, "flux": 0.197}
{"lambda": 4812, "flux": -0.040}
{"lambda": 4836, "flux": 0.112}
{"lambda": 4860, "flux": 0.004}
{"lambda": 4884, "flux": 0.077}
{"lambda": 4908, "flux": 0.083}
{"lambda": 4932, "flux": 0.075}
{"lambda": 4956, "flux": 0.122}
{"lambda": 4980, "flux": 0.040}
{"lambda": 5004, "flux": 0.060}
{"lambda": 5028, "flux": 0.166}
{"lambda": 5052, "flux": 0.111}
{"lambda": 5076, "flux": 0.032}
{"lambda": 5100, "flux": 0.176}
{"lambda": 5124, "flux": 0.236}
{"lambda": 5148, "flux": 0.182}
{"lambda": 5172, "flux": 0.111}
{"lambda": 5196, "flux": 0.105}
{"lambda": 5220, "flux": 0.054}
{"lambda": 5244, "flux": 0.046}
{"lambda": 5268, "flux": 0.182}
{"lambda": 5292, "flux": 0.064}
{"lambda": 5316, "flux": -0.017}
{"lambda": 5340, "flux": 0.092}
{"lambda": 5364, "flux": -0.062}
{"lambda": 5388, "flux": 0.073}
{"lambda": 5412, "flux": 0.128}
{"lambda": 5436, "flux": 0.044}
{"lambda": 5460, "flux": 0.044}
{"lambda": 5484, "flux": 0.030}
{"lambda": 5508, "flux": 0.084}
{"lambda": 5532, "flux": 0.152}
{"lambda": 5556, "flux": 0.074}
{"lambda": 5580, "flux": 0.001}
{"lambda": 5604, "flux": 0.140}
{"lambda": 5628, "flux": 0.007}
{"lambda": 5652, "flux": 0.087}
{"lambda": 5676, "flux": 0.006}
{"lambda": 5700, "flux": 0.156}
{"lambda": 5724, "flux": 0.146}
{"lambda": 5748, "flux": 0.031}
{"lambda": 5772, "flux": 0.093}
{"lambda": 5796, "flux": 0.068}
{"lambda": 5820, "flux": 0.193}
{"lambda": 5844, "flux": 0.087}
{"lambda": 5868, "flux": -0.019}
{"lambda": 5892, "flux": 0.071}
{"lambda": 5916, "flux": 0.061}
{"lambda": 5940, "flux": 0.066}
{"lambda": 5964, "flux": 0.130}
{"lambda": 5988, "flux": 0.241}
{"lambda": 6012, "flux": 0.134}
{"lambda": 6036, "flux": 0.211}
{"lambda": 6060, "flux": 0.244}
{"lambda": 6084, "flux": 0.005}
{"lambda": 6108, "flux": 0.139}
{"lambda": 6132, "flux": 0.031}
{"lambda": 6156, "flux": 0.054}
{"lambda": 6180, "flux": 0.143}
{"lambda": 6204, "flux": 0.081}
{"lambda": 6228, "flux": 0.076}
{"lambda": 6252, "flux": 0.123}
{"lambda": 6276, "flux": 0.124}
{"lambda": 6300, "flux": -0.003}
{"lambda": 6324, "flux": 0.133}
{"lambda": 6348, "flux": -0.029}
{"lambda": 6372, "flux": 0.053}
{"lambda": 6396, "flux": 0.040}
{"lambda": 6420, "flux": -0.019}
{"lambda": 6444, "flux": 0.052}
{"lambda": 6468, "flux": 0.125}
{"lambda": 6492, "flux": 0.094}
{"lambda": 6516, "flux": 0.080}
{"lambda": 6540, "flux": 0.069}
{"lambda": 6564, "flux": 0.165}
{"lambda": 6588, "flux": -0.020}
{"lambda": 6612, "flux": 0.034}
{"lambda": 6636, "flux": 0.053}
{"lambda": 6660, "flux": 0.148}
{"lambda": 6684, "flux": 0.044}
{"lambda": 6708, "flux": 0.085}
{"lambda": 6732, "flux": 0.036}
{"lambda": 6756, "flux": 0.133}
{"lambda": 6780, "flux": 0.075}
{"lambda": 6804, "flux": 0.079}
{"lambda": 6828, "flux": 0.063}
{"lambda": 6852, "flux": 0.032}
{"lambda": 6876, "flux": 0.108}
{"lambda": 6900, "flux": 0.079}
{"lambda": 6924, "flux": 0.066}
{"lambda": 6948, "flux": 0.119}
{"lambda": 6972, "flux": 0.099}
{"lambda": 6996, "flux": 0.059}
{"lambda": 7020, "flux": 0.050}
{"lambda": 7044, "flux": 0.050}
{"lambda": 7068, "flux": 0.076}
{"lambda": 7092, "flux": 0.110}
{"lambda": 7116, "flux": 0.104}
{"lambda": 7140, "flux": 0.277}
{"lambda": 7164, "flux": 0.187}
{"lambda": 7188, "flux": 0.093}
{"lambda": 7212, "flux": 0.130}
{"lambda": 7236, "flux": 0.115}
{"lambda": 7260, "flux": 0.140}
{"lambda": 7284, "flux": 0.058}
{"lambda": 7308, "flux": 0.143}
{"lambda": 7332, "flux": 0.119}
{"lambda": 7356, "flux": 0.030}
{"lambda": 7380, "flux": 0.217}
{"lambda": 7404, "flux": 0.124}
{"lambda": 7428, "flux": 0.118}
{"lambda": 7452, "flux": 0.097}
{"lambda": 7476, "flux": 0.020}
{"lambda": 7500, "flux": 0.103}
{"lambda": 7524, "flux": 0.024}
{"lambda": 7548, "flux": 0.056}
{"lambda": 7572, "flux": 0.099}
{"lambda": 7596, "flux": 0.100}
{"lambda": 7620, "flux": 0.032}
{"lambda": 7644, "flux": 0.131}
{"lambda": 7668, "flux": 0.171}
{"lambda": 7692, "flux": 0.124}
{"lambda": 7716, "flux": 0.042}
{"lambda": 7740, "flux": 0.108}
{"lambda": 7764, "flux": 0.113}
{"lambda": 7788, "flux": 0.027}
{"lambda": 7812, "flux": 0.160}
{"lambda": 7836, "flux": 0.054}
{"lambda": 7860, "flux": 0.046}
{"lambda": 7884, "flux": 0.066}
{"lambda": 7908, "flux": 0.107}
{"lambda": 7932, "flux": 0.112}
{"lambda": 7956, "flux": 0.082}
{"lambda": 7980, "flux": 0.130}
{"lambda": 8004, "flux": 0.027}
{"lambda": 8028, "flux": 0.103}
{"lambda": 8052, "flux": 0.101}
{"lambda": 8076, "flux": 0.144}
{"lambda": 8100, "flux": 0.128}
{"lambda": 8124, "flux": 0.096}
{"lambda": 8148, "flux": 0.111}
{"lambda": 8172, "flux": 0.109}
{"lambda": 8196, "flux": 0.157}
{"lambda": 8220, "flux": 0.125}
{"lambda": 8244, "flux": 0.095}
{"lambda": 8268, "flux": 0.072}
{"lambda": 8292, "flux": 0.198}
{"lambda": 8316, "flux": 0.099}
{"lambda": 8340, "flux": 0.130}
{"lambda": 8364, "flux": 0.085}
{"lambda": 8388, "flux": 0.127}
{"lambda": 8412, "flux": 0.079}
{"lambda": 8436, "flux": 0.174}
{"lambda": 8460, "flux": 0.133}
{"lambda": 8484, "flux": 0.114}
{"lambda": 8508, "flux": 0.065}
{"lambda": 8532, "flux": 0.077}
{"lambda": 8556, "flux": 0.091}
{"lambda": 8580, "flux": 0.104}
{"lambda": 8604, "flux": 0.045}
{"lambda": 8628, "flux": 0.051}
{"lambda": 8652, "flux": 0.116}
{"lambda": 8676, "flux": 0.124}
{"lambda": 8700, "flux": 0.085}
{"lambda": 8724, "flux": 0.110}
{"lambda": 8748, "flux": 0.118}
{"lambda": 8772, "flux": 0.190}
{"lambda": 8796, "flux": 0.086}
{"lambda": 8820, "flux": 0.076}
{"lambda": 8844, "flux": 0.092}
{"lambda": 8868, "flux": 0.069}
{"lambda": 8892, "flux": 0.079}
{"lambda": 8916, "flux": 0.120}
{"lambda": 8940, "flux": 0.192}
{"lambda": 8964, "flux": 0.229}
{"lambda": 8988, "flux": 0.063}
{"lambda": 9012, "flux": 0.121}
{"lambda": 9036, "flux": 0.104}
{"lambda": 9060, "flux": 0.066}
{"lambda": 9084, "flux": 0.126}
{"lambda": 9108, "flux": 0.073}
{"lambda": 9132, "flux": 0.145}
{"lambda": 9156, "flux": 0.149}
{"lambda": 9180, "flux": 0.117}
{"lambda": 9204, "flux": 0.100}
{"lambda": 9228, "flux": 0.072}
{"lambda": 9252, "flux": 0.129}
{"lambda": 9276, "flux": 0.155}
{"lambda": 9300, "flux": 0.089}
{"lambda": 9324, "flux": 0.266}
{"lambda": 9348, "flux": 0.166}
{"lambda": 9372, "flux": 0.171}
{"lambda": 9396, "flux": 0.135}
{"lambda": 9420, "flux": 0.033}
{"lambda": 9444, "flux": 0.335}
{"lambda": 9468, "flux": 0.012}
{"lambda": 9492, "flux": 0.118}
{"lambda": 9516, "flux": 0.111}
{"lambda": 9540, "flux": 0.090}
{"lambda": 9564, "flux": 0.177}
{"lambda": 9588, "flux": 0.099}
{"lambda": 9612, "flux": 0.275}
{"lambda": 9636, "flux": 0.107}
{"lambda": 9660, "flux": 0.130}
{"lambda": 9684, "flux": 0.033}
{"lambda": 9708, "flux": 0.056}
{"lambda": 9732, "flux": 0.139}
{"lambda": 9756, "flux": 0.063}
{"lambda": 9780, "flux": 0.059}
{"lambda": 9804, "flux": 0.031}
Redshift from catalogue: 0.918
